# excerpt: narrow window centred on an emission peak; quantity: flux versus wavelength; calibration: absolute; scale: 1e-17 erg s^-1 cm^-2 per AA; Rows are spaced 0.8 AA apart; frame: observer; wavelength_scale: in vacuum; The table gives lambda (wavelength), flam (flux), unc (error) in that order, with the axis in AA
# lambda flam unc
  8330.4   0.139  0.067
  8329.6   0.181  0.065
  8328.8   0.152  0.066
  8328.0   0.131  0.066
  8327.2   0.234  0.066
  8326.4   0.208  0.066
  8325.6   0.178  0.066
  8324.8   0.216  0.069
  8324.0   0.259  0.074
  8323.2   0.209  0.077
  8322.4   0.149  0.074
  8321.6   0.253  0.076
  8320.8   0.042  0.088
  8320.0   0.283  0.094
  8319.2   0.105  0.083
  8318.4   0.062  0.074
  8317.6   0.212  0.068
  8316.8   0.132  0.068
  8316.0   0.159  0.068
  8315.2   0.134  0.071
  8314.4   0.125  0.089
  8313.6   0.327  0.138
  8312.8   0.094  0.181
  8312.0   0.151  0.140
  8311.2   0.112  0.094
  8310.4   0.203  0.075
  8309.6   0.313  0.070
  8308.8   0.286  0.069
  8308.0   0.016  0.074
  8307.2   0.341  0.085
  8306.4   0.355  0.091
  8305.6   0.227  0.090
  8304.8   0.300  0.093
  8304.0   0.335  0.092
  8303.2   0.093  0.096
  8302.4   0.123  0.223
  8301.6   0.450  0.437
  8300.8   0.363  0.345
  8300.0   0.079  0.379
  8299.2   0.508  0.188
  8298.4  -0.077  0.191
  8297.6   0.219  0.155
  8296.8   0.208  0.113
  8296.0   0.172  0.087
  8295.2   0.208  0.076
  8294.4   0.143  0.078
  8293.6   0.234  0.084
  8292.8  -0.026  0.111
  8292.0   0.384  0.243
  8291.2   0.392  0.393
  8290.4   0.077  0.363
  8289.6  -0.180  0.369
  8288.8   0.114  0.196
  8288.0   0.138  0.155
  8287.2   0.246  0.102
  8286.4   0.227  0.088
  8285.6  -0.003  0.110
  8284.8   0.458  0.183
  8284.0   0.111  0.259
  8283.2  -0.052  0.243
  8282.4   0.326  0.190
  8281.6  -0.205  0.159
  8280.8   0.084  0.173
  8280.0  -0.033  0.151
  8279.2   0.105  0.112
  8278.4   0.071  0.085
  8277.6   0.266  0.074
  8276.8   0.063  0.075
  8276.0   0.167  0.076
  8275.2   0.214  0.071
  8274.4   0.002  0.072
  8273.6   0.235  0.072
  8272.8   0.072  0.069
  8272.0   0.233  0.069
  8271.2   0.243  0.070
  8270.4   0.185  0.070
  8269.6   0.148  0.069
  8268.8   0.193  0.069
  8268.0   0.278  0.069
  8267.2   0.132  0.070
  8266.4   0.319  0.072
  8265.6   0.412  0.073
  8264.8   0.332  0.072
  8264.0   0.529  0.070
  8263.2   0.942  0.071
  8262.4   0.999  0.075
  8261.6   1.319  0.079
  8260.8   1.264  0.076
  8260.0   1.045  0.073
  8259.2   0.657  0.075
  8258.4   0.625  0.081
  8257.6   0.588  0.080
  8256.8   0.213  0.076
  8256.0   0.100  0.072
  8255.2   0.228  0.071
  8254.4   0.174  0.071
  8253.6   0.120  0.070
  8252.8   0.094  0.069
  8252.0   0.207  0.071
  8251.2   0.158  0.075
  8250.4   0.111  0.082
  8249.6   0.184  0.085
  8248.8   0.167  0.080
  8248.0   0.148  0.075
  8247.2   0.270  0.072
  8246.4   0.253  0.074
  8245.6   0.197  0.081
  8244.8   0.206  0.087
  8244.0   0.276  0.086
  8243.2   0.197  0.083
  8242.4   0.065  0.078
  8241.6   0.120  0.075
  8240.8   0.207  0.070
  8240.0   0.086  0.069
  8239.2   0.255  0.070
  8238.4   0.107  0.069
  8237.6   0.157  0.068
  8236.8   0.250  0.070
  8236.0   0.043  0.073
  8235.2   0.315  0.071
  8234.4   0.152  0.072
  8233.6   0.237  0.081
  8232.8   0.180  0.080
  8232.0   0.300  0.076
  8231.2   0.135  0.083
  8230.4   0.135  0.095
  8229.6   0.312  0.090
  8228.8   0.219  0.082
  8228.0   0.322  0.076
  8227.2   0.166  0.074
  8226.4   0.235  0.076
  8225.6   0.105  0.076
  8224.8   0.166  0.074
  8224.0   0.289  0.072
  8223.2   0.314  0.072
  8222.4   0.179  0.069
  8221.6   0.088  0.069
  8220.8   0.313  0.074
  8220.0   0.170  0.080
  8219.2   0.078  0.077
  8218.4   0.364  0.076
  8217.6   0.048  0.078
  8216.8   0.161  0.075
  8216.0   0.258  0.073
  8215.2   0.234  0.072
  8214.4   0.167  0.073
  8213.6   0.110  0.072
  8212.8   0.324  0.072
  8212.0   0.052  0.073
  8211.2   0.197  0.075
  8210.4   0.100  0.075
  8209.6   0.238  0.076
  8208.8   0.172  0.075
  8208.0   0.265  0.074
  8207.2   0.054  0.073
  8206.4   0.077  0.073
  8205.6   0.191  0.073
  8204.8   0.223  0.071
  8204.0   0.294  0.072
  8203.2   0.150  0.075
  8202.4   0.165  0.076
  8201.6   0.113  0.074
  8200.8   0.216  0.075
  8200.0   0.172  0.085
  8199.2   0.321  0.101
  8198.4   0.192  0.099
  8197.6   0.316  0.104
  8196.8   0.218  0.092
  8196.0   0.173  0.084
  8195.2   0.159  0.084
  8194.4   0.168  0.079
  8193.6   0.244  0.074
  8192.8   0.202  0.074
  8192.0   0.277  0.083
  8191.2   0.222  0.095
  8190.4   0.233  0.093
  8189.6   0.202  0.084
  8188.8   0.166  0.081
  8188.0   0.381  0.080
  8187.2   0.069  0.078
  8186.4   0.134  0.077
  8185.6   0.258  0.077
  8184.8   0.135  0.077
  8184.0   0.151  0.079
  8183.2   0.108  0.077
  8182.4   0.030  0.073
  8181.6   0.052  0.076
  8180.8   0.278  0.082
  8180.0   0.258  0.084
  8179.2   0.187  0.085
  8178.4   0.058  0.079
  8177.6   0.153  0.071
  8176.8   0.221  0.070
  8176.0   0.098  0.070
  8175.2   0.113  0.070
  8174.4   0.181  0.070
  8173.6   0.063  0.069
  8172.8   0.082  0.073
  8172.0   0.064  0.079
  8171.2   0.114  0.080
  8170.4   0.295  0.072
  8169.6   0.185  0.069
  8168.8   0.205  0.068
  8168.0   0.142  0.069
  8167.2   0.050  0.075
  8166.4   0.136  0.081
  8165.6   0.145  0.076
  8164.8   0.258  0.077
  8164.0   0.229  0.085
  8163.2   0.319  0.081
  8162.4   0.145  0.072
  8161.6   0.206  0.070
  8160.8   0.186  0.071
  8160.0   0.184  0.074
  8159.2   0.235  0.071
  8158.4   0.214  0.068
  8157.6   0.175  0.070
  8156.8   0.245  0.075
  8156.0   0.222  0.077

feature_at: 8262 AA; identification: H-gamma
